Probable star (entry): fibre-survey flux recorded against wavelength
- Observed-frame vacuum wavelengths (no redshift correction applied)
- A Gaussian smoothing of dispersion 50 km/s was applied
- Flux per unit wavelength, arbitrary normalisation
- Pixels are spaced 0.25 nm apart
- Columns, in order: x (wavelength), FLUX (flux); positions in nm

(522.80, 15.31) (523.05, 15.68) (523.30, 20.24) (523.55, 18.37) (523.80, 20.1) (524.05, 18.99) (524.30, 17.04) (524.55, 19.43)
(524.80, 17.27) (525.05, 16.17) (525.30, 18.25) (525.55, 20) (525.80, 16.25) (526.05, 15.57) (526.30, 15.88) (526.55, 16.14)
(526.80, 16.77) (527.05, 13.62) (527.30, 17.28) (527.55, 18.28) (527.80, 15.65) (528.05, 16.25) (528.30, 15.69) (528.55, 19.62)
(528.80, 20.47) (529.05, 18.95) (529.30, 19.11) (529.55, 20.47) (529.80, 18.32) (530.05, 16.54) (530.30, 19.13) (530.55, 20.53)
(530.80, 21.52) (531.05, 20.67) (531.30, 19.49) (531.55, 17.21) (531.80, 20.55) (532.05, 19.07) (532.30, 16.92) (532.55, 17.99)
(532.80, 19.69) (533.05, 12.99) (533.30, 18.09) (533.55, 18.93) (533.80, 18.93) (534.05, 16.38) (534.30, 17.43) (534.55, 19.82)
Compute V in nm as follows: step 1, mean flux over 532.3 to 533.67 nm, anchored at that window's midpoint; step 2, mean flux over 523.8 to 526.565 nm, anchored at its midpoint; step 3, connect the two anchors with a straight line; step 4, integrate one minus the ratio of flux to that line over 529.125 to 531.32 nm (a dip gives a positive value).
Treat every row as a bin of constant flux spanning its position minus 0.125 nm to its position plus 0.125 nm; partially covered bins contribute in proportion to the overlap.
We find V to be -0.25 nm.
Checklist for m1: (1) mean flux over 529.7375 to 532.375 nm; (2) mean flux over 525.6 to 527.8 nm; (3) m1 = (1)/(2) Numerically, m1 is 1.2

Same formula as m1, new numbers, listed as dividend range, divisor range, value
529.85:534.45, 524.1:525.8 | 1.03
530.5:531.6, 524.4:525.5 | 1.12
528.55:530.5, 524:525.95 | 1.07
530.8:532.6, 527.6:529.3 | 1.07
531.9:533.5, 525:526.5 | 1.03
